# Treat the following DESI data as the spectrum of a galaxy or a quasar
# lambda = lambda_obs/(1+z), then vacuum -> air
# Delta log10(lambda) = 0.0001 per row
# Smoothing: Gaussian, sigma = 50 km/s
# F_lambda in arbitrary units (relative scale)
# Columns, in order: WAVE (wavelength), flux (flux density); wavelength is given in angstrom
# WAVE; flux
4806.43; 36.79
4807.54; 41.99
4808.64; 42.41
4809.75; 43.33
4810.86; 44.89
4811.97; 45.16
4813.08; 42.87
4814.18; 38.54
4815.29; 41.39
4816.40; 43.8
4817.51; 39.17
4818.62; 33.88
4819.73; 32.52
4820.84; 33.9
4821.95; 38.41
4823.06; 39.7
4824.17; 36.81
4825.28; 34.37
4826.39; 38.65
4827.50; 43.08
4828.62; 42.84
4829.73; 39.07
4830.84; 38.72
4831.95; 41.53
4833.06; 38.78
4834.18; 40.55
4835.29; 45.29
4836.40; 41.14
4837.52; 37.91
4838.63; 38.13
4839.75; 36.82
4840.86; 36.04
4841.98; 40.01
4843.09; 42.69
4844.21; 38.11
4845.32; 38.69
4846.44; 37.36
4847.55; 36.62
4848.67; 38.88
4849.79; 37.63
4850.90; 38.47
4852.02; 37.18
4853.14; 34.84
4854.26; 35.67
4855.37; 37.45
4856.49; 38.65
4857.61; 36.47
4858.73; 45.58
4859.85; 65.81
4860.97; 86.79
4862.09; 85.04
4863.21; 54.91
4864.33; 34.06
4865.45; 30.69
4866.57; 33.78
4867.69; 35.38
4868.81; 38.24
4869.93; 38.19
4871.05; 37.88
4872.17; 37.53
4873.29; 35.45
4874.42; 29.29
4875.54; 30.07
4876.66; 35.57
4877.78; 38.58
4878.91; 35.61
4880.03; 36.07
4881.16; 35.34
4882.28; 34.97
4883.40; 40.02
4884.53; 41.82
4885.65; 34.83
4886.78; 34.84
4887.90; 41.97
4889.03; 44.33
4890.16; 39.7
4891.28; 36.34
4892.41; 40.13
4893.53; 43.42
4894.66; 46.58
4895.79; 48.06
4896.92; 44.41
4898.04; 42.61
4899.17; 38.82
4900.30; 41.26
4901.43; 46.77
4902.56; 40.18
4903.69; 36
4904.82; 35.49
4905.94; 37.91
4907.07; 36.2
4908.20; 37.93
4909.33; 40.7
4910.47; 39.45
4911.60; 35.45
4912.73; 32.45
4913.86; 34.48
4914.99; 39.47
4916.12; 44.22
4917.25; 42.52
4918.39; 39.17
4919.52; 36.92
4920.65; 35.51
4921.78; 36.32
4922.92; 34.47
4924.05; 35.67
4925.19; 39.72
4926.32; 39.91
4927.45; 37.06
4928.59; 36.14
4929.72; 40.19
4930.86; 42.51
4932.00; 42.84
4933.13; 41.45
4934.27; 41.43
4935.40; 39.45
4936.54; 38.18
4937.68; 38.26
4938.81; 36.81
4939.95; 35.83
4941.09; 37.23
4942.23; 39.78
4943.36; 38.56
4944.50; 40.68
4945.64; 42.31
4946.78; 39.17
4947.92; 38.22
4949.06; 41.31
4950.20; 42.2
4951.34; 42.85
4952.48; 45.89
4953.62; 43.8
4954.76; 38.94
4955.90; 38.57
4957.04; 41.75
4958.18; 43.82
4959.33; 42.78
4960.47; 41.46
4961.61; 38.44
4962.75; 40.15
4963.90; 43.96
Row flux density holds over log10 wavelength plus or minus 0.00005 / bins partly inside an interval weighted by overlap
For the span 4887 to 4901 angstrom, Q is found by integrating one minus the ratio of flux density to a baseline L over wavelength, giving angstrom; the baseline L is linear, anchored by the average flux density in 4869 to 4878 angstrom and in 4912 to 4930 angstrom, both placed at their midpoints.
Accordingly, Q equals -2.2 angstrom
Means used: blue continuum 35.3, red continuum 37.7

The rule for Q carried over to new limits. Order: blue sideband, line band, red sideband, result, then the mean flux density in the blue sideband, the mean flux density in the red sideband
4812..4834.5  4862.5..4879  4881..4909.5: 1.2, 39.1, 40.1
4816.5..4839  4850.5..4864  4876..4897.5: -3.6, 38.8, 39.6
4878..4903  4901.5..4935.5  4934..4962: 1.6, 40.3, 40.3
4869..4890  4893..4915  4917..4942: -1.3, 36.9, 38.5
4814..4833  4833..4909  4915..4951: -3.0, 38.6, 39.2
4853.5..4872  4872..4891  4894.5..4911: 2.8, 45.6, 40.7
